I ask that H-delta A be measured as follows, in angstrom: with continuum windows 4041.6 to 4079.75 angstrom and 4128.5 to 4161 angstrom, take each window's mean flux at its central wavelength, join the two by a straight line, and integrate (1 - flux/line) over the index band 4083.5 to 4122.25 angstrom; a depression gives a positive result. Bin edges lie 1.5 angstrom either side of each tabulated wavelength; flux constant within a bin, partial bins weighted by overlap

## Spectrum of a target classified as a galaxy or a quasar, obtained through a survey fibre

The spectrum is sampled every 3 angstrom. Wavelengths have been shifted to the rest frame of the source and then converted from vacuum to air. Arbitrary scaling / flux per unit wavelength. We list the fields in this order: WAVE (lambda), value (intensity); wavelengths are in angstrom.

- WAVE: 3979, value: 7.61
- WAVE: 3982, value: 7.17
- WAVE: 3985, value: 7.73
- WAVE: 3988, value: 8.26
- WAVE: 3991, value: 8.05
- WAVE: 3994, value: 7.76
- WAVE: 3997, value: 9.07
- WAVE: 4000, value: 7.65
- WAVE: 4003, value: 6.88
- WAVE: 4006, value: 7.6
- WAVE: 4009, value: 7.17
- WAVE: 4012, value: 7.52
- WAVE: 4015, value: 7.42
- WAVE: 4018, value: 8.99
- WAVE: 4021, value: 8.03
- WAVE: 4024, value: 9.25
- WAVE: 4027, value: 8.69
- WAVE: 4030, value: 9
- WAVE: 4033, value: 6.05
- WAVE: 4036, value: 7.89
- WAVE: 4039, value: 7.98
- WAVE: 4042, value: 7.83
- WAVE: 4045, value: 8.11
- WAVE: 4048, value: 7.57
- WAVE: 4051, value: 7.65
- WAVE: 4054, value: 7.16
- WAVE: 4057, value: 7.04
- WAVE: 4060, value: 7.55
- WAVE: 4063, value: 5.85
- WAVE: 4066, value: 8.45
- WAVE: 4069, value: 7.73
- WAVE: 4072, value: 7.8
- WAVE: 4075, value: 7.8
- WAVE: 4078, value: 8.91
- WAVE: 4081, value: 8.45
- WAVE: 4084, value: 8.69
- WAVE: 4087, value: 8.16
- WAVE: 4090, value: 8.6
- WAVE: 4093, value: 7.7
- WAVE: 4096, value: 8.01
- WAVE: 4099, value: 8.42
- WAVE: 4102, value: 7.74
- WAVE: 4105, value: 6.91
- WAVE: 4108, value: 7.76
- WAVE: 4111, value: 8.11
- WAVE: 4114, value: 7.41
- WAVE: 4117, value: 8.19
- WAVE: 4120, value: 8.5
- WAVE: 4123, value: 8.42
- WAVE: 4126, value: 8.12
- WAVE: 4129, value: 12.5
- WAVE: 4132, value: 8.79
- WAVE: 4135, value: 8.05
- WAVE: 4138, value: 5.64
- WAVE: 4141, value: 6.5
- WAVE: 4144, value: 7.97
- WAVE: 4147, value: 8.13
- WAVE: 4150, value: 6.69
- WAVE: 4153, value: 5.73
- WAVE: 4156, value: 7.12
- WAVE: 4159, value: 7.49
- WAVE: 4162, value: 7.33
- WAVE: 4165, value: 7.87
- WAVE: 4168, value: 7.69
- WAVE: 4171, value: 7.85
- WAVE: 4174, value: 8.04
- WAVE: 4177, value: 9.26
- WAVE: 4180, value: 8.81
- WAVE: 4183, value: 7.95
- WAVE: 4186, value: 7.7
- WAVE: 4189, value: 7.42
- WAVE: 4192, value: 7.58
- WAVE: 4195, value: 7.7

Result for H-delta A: -2.1 angstrom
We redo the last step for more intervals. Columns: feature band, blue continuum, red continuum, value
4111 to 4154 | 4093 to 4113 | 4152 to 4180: -1.0 angstrom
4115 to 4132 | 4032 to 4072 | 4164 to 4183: -2.4 angstrom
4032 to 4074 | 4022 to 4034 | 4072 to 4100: 4.1 angstrom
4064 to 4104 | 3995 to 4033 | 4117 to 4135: 2.5 angstrom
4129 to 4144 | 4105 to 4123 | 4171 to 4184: 0.5 angstrom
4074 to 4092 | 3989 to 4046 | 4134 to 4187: -1.6 angstrom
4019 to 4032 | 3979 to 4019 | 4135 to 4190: -1.5 angstrom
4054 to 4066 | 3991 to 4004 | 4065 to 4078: 1.4 angstrom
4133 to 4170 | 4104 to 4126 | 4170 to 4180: 4.7 angstrom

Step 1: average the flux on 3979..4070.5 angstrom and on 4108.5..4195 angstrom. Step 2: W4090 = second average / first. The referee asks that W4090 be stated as 1.01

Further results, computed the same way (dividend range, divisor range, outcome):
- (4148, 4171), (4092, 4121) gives 0.92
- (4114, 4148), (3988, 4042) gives 1.03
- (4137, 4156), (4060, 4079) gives 0.89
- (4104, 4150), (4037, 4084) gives 1.04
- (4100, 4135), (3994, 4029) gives 1.05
